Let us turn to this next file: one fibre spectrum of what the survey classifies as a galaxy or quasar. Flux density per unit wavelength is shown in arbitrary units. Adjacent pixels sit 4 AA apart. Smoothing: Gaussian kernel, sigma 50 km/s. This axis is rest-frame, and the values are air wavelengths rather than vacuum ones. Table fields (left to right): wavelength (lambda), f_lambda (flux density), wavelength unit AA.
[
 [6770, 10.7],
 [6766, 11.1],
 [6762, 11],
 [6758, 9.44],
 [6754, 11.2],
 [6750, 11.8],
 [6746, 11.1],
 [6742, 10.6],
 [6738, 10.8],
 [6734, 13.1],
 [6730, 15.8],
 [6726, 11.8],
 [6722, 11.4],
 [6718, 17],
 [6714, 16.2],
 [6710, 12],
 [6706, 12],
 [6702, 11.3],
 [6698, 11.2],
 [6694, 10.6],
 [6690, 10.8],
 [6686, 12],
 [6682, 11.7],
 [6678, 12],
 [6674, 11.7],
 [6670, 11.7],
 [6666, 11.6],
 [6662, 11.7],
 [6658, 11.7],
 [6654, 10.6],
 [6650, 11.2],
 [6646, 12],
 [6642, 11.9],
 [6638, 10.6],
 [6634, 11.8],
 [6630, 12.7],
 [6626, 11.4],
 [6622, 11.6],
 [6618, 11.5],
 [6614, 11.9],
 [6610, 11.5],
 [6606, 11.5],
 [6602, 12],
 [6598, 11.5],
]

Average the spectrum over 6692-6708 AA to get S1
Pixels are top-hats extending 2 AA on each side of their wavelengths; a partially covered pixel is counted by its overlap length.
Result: 11.3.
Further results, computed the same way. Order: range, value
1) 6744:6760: 10.9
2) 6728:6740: 13.2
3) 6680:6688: 11.8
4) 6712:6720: 16.6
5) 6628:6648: 11.8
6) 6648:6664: 11.3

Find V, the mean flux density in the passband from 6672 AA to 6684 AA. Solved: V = 11.8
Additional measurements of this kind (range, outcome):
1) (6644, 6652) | 11.6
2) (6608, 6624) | 11.6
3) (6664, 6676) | 11.7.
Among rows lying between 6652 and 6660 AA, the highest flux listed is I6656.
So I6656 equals 11.7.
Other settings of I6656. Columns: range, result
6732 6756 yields 13.1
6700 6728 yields 17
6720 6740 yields 15.8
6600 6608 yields 12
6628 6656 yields 12.7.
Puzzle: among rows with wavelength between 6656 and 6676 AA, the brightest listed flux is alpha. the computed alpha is 11.7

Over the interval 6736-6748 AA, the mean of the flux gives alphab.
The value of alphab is 10.8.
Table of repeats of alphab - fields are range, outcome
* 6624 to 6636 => 12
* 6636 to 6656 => 11.3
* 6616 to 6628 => 11.5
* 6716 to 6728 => 13.4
